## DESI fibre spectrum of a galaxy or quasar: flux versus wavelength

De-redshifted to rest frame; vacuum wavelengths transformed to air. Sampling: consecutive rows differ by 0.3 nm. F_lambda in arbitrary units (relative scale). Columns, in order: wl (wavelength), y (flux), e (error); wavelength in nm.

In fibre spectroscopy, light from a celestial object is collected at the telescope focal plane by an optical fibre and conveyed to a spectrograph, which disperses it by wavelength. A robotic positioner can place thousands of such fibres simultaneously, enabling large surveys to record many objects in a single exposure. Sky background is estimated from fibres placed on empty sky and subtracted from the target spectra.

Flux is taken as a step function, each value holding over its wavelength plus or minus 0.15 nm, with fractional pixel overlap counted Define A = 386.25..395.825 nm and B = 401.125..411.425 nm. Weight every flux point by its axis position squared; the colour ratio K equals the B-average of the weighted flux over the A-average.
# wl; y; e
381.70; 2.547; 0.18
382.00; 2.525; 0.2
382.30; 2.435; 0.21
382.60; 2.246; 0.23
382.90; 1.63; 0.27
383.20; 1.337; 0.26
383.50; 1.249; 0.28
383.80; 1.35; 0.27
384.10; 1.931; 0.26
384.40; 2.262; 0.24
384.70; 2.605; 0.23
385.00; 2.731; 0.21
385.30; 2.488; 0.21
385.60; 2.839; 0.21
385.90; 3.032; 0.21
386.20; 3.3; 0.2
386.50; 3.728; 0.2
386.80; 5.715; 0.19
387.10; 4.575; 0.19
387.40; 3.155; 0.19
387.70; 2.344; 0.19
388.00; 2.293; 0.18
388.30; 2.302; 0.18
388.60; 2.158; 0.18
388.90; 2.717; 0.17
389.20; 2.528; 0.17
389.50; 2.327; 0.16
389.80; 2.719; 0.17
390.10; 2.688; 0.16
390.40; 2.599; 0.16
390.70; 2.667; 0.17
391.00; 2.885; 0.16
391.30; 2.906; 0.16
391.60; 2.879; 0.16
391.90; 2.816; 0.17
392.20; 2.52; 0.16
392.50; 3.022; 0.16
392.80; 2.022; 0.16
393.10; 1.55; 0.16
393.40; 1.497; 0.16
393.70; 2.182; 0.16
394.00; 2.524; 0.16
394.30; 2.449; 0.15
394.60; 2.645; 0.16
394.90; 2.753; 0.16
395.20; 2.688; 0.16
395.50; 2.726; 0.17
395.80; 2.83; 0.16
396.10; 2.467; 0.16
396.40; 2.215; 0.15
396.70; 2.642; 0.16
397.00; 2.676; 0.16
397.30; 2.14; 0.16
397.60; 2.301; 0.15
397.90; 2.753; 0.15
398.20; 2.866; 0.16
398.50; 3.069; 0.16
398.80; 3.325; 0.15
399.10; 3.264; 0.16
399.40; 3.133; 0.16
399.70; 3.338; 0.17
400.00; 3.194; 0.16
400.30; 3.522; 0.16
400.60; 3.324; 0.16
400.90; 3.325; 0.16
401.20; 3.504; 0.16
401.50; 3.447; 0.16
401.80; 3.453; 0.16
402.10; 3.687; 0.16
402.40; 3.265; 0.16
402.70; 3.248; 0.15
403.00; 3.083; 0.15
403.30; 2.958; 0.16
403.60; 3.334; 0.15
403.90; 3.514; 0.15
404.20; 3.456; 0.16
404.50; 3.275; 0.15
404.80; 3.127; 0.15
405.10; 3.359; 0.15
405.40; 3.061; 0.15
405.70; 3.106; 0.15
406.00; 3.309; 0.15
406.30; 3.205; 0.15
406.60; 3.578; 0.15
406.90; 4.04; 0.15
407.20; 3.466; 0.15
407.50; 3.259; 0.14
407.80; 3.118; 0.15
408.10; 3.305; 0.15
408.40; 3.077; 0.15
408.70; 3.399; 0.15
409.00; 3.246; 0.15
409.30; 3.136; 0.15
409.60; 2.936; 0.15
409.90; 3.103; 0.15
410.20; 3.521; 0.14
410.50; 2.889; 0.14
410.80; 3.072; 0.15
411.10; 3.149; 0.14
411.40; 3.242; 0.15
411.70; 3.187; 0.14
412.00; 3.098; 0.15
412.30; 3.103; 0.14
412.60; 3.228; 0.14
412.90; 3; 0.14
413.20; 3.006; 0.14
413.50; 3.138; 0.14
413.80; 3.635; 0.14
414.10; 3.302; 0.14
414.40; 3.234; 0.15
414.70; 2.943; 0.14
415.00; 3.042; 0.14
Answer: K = 1.30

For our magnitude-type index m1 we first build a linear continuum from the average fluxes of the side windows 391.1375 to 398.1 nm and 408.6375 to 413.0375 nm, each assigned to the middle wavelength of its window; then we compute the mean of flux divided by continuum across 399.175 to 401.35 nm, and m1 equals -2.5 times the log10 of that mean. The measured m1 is -0.22 mag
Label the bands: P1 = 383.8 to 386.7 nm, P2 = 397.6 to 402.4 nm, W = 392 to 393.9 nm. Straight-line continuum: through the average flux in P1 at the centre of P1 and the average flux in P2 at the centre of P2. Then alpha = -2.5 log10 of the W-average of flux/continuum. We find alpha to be 0.36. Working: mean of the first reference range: 2.75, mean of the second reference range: 3.25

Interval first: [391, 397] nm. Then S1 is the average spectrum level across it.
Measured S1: 2.51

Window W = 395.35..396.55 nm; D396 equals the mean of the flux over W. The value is 2.56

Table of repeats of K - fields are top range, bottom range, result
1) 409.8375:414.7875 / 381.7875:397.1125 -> 1.38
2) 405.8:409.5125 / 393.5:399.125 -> 1.34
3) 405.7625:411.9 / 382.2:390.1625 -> 1.39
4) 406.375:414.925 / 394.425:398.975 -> 1.29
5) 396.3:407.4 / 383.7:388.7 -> 1.19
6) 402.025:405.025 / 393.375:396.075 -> 1.36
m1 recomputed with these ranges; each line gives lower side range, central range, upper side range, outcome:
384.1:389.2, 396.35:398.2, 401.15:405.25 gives 0.27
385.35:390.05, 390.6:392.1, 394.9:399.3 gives 0.03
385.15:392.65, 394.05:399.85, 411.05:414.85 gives 0.10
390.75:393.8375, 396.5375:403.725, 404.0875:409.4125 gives -0.07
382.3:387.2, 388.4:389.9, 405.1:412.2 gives 0.12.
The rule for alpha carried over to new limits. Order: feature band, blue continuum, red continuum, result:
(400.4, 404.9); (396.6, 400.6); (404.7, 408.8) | -0.07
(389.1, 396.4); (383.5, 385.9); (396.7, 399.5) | 0.03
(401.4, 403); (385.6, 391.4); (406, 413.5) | -0.08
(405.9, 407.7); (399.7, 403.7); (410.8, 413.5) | -0.08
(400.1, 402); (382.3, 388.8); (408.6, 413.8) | -0.16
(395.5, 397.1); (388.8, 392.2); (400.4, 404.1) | 0.17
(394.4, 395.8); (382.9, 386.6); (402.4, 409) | 0.04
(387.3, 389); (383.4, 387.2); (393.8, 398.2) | 0.14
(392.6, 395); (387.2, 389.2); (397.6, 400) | 0.27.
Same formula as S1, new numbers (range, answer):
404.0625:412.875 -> 3.24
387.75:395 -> 2.48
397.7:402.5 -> 3.27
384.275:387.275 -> 3.33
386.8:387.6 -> 4.12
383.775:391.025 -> 2.82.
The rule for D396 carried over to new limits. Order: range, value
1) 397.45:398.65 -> 2.75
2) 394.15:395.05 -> 2.62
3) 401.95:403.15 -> 3.32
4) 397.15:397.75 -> 2.22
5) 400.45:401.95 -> 3.41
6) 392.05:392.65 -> 2.77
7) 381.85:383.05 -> 2.21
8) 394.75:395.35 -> 2.72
